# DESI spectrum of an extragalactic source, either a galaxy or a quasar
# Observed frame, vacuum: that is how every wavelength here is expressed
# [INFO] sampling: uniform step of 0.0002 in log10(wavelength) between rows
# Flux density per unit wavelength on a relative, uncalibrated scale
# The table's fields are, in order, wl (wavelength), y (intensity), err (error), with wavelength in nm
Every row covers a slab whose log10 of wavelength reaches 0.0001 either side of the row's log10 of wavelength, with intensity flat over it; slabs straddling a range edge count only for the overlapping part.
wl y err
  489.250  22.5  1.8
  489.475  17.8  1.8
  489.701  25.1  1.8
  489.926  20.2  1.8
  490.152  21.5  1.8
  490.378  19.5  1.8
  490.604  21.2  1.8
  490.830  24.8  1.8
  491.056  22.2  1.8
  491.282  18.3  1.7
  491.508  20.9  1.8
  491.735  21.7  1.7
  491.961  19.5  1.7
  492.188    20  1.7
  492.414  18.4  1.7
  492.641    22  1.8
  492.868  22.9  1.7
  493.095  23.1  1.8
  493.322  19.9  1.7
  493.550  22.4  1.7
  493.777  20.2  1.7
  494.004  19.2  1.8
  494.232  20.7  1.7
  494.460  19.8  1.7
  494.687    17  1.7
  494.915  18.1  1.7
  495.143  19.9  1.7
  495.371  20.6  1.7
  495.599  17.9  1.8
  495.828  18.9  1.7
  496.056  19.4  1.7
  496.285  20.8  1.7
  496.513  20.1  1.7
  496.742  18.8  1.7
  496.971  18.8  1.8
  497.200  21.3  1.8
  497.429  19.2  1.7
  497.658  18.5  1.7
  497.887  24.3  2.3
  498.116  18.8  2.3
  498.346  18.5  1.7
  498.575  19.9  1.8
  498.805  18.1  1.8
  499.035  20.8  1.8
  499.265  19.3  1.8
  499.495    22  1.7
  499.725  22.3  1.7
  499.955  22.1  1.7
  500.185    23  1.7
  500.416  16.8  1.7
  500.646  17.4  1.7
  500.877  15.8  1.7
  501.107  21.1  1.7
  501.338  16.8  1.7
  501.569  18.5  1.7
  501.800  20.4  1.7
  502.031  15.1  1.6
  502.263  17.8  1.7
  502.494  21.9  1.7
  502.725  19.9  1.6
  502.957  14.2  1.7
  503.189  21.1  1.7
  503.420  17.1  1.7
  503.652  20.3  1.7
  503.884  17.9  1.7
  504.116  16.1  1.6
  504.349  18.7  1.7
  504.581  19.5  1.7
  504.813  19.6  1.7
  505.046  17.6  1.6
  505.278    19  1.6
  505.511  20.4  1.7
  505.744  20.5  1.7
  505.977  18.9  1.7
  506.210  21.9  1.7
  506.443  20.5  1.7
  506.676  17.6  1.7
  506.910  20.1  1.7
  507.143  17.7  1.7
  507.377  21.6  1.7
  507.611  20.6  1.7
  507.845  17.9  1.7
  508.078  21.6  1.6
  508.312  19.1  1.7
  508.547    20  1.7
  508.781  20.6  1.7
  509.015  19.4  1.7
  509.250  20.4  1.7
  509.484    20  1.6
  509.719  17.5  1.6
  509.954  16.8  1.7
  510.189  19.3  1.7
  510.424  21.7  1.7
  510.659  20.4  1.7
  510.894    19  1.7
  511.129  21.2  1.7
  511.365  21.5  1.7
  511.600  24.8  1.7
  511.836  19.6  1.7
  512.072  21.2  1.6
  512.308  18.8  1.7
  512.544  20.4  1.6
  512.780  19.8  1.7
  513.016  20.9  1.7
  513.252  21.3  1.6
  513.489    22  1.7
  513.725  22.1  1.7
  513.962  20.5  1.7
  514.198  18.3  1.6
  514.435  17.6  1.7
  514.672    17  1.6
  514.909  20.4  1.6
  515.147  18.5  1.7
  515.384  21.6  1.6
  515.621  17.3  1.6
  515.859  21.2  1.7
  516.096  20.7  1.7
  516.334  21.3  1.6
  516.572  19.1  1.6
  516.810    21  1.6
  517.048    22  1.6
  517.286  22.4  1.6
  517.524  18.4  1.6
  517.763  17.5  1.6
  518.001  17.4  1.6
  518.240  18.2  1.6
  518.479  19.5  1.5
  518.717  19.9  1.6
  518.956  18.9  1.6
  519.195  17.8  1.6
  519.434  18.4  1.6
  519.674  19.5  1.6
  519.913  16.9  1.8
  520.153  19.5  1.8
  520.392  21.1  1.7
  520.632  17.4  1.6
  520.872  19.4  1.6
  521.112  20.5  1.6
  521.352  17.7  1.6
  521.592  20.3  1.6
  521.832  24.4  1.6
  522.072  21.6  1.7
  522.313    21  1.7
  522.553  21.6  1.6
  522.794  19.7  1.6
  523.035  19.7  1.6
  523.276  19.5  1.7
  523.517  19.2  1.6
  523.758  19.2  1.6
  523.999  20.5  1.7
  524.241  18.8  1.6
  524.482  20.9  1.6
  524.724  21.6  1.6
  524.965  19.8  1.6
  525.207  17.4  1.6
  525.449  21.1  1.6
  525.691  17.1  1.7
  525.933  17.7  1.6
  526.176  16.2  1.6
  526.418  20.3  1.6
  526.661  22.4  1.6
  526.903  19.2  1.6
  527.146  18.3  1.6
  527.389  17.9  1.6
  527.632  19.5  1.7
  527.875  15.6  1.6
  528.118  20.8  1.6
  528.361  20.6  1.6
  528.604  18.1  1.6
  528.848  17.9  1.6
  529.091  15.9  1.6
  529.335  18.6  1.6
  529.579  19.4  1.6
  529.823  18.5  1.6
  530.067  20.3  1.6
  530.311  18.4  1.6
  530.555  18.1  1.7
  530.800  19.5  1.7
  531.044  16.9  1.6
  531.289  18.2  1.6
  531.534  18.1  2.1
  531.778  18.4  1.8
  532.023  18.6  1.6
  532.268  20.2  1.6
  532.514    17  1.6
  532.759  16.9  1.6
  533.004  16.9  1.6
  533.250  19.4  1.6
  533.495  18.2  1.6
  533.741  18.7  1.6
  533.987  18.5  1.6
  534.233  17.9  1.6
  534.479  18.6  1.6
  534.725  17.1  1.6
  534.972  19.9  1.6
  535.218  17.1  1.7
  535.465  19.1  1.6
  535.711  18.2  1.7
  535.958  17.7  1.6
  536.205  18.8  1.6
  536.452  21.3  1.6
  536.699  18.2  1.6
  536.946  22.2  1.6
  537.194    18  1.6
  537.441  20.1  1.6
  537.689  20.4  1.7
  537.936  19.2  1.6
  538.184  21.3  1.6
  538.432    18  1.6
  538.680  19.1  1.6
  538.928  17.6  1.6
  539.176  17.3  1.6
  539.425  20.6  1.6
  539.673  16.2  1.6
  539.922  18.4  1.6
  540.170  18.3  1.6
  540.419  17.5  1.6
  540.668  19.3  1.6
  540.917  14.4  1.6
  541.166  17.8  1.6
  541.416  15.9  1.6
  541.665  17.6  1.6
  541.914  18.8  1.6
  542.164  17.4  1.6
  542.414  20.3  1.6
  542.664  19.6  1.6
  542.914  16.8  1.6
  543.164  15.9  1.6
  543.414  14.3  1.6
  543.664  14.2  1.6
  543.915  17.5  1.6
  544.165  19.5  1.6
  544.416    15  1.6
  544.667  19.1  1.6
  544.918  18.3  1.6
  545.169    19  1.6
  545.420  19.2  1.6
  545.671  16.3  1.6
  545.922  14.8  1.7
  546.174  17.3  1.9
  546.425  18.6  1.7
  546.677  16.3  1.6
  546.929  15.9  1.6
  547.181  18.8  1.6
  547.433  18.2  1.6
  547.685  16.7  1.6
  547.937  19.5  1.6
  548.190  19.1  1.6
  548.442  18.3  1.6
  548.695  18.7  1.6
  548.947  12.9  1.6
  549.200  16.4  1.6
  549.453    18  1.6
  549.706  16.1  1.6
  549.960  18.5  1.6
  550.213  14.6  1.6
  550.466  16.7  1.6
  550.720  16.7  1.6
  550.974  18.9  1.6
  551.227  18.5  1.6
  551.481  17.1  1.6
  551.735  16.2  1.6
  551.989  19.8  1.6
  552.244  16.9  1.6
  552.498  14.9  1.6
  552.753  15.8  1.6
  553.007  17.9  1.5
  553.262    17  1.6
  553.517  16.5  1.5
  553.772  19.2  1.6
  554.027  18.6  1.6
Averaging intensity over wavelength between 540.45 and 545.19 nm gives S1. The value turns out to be 17.4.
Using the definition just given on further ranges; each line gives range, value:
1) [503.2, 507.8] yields 19.3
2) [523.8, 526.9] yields 19.5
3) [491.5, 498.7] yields 20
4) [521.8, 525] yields 20.5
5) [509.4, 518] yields 20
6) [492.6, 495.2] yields 20.4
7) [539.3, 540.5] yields 18.2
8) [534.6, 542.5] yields 18.5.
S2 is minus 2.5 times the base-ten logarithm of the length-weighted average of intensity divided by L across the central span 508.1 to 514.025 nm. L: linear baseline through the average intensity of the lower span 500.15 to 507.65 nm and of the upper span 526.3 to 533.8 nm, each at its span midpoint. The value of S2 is -0.09 mag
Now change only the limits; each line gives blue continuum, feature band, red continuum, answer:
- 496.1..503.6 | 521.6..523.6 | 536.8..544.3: -0.12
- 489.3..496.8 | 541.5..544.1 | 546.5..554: 0.03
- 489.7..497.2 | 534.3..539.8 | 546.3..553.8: -0.05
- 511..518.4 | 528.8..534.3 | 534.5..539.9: 0.05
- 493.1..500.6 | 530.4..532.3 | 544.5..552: -0.01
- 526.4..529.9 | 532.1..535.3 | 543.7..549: 0.01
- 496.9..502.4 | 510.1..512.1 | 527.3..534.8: -0.10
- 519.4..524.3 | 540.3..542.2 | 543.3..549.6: 0.03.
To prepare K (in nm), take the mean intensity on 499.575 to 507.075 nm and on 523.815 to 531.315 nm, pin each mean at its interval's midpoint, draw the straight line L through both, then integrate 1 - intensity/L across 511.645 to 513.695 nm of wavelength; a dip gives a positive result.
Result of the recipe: -0.19 nm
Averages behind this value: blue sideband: 19.1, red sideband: 18.9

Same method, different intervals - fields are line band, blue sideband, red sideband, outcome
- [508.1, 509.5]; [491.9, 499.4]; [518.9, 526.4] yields -0.022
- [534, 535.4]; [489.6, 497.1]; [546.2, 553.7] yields -0.008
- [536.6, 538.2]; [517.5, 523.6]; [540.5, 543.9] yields -0.201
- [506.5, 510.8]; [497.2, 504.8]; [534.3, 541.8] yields -0.119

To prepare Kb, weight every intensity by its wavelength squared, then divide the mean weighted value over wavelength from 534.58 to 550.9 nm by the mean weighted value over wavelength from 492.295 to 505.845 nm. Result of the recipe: 1.08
